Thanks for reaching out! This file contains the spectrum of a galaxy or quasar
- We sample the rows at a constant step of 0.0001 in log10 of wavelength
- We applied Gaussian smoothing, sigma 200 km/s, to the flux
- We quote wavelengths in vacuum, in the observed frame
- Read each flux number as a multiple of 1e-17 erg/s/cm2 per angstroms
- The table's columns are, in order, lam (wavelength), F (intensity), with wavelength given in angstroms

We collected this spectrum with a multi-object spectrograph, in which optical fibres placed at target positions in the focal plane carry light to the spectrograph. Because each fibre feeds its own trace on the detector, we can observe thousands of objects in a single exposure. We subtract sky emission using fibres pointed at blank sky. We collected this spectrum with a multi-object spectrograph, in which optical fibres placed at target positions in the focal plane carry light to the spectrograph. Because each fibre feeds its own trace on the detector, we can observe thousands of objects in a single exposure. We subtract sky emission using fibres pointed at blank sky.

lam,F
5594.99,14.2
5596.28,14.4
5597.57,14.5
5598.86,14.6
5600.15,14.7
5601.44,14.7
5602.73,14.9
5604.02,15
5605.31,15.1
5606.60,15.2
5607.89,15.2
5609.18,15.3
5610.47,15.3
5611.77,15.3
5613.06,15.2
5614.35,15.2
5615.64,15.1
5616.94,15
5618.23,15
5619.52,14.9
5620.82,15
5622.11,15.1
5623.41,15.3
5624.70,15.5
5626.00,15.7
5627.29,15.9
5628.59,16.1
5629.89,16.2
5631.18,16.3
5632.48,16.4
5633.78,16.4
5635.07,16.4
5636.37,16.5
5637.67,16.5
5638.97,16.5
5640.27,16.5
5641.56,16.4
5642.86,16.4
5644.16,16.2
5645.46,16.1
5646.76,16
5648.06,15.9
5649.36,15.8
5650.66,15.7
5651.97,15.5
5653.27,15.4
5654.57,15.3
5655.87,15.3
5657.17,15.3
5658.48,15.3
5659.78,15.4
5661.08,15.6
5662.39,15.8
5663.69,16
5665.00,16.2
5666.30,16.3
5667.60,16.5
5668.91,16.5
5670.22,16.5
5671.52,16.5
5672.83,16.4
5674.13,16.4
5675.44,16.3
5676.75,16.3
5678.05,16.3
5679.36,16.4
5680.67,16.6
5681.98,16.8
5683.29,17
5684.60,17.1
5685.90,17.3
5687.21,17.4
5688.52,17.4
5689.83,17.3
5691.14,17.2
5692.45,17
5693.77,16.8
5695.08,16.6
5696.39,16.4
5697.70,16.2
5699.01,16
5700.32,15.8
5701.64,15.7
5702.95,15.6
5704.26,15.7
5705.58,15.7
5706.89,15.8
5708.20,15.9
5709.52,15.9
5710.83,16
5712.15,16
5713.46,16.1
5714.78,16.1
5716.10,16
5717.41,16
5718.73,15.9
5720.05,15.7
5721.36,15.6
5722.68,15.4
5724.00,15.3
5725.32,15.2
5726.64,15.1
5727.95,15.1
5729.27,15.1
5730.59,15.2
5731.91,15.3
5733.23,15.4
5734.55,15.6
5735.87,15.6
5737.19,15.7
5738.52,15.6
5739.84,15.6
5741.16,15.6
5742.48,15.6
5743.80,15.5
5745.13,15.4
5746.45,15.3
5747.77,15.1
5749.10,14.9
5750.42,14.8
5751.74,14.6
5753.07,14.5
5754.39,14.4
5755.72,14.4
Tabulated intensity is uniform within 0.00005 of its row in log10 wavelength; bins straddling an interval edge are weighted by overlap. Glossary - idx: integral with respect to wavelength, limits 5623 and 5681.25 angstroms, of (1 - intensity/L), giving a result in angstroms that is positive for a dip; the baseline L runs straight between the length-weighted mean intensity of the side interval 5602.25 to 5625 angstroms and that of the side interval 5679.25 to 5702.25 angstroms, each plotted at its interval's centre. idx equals -0.50 angstroms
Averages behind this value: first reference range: 15.1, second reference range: 16.7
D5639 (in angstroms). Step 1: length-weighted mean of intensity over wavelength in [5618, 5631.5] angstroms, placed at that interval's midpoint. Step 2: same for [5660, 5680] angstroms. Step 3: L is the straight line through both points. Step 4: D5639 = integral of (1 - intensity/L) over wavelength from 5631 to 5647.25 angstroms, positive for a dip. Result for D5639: -0.6 angstroms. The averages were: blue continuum 15.5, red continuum 16.2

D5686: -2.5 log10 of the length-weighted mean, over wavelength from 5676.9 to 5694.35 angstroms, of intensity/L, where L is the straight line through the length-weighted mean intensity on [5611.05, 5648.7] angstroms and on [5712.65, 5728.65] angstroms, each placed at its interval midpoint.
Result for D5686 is -0.08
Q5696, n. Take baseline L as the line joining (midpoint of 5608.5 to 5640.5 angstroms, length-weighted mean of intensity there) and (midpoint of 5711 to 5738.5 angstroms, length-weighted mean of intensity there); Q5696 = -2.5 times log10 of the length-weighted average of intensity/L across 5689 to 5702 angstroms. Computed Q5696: -0.062 mag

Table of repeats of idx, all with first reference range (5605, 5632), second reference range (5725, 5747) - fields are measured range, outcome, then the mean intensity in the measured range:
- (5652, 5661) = 0.0 angstroms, 15.4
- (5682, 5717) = -2.2 angstroms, 16.4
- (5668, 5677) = -0.6 angstroms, 16.4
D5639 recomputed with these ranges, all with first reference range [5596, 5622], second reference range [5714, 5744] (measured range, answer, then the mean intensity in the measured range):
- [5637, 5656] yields -1.03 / 16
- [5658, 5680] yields -1.30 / 16.2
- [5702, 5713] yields -0.28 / 15.8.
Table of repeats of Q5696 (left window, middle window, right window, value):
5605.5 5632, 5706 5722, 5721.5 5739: -0.04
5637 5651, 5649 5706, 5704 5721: -0.01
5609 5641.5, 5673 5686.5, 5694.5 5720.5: -0.05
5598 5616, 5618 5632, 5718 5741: -0.03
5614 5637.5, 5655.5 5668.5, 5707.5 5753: -0.01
